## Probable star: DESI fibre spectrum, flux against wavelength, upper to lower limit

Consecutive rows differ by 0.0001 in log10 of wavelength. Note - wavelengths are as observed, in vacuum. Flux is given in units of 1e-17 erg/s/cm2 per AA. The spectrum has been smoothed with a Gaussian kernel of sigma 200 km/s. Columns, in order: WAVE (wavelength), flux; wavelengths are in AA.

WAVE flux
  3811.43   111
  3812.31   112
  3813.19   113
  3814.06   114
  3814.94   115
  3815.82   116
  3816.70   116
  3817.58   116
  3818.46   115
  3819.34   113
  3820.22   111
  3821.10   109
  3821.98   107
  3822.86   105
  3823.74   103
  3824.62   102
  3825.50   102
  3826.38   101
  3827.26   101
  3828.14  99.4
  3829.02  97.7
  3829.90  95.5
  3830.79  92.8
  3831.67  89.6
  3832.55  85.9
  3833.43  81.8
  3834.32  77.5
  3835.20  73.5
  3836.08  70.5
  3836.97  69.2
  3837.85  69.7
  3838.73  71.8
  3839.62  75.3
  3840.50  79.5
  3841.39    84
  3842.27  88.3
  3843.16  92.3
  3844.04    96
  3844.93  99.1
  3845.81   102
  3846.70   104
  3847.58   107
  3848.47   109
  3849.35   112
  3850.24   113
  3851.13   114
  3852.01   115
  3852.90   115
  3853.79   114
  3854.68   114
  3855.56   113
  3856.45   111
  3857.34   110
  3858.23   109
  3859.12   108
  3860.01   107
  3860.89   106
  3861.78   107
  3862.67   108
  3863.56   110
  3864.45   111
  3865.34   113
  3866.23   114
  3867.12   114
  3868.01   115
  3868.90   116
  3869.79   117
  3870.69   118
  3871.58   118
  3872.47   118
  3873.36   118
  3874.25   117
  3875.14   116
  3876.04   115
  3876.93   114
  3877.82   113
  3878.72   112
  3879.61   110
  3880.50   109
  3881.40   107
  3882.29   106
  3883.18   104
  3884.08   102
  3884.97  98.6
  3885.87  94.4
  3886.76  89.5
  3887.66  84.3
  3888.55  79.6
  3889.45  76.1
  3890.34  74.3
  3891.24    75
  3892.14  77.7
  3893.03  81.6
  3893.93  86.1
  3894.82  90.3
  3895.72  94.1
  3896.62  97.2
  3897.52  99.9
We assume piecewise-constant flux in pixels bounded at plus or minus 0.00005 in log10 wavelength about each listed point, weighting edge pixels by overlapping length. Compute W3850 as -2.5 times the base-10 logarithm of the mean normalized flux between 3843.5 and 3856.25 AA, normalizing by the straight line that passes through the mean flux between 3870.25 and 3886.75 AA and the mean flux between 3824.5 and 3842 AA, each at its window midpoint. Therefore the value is -0.15 mag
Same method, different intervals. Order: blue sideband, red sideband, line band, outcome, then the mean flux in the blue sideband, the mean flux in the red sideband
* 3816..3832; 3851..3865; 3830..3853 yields 0.18 mag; 104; 111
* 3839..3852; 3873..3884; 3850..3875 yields -0.08 mag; 98.5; 111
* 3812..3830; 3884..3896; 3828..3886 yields -0.08 mag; 108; 85.4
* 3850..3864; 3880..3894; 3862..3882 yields -0.13 mag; 111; 90.5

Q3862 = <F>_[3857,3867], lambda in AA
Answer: 110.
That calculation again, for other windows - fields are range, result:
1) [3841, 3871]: 108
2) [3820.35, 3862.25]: 98.2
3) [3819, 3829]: 105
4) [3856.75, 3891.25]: 106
